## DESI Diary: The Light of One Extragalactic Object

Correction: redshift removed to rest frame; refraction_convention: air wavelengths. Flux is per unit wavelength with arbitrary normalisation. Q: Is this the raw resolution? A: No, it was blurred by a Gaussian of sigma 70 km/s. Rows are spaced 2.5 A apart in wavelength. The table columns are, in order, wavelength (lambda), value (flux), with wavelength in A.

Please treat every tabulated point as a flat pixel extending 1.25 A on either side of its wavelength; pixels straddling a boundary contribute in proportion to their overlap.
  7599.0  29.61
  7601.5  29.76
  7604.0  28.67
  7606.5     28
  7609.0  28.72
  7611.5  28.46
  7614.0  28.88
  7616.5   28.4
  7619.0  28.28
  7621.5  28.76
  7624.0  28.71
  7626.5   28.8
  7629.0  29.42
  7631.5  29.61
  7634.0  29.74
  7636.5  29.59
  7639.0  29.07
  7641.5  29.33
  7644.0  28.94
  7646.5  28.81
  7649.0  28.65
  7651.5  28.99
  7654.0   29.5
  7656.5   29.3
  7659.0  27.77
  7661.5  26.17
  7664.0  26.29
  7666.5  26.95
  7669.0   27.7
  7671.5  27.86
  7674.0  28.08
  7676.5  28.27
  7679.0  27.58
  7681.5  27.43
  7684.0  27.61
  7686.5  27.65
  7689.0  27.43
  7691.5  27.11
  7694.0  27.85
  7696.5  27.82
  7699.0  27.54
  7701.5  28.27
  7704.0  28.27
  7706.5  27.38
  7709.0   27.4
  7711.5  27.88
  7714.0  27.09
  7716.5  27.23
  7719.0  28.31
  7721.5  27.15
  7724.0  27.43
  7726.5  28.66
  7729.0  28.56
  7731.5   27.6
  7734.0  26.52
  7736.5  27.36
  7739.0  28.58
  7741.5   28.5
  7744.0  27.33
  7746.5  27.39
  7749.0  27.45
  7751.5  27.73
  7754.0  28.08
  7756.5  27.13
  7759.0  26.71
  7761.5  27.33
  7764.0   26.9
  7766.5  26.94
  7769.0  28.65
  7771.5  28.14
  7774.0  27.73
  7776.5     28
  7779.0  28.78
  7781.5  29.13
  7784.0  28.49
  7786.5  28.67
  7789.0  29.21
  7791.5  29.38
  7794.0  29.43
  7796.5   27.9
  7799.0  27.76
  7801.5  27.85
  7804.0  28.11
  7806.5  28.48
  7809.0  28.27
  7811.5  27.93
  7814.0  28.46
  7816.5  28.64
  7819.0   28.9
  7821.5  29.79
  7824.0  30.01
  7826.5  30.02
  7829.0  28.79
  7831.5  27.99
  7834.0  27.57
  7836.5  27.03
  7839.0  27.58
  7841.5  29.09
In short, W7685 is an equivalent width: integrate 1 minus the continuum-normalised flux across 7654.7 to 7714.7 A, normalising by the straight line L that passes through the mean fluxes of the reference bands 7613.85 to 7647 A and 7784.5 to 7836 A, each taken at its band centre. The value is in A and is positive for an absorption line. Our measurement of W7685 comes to 2.7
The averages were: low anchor 29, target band 27.6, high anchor 28.6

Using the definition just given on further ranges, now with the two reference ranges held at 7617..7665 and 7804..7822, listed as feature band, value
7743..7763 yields 0.86 A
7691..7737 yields 1.59 A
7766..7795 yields 0.01 A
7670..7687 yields 0.54 A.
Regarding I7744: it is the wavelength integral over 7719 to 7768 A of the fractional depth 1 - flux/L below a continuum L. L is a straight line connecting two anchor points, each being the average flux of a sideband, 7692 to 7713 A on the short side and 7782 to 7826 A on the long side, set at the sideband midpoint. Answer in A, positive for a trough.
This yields 1.0 A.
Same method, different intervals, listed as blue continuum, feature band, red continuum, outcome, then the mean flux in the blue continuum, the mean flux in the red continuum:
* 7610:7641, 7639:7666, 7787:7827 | 0.54 A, 29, 28.7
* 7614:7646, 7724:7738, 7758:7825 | 0.43 A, 29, 28.4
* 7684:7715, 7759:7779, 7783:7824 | 0.44 A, 27.6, 28.6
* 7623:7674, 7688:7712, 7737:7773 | 0.35 A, 28.5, 27.6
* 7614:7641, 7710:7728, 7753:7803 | 0.50 A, 29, 28.1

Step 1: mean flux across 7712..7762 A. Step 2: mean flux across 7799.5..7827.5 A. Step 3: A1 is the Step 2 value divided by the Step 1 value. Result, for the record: 1.0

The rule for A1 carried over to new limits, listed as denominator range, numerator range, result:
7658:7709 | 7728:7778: 1.00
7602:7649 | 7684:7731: 0.96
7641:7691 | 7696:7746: 0.99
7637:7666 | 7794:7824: 1.00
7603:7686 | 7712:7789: 0.98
